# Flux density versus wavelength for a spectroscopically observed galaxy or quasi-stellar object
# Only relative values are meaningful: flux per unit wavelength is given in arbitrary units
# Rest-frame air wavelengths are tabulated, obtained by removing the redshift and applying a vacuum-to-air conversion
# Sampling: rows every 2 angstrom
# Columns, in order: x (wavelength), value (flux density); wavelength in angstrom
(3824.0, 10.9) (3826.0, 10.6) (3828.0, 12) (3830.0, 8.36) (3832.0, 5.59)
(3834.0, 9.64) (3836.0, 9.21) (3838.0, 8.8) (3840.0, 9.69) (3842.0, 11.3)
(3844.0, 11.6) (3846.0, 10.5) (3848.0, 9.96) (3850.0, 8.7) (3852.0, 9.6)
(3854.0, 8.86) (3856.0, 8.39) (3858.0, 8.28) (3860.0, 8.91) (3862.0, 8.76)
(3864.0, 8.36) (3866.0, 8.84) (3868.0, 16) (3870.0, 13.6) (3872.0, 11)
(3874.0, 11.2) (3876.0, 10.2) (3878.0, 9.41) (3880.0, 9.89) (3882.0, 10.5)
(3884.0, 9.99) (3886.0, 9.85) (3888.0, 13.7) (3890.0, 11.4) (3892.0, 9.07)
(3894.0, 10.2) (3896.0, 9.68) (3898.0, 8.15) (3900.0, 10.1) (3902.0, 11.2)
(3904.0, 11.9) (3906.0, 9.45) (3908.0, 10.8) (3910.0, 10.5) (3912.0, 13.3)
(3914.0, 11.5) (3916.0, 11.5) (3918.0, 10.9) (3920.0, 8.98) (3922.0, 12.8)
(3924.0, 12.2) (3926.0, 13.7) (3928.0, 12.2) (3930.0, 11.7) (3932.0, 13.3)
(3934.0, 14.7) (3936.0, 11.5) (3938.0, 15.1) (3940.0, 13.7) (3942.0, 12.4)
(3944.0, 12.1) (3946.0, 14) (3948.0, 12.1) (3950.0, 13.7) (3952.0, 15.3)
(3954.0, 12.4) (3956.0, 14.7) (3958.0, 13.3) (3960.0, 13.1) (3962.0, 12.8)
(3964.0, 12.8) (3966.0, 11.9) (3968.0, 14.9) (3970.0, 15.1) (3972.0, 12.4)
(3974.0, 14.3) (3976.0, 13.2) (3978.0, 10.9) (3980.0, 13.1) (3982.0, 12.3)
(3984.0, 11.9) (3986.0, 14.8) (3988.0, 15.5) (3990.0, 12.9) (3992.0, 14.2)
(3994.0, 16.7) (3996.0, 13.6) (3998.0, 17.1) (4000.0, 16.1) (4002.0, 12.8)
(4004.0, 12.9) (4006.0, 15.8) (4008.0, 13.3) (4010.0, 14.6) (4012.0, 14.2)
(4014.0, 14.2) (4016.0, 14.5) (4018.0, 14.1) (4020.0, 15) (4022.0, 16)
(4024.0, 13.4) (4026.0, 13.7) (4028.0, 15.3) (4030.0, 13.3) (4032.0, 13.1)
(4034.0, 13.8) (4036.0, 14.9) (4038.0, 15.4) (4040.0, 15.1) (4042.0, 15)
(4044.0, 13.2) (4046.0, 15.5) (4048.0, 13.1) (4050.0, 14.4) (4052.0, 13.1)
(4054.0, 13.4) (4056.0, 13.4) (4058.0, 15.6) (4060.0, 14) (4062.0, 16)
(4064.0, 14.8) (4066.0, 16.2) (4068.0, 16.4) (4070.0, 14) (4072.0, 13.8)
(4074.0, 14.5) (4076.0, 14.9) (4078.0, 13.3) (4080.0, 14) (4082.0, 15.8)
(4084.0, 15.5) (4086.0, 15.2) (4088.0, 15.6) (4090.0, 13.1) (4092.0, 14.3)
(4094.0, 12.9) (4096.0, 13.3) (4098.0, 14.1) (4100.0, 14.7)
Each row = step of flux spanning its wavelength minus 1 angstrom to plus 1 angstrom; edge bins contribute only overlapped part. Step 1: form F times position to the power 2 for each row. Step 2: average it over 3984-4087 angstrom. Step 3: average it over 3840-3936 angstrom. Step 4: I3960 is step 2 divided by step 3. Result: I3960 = 1.4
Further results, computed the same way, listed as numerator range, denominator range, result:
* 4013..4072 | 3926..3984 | 1.15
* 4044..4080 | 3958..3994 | 1.13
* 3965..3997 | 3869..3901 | 1.36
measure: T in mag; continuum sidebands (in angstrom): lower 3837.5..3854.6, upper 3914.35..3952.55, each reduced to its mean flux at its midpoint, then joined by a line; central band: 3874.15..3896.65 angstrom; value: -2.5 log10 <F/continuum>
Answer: 0.078 mag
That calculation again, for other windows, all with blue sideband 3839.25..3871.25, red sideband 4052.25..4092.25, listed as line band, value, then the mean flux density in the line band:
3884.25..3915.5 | 0.032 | 10.7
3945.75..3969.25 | -0.099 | 13.4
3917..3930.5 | -0.023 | 11.8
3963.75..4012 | -0.082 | 13.9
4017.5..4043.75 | -0.050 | 14.4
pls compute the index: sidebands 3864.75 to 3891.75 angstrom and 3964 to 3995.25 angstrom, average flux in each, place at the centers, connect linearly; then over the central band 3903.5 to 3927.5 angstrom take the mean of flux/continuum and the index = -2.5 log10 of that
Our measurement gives 0.05 mag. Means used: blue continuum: 11.1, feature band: 11.5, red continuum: 13.6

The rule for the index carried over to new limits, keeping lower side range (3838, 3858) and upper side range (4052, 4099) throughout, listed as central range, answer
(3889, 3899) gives 0.10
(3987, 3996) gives -0.16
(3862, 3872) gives -0.12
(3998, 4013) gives -0.11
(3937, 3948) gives -0.14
